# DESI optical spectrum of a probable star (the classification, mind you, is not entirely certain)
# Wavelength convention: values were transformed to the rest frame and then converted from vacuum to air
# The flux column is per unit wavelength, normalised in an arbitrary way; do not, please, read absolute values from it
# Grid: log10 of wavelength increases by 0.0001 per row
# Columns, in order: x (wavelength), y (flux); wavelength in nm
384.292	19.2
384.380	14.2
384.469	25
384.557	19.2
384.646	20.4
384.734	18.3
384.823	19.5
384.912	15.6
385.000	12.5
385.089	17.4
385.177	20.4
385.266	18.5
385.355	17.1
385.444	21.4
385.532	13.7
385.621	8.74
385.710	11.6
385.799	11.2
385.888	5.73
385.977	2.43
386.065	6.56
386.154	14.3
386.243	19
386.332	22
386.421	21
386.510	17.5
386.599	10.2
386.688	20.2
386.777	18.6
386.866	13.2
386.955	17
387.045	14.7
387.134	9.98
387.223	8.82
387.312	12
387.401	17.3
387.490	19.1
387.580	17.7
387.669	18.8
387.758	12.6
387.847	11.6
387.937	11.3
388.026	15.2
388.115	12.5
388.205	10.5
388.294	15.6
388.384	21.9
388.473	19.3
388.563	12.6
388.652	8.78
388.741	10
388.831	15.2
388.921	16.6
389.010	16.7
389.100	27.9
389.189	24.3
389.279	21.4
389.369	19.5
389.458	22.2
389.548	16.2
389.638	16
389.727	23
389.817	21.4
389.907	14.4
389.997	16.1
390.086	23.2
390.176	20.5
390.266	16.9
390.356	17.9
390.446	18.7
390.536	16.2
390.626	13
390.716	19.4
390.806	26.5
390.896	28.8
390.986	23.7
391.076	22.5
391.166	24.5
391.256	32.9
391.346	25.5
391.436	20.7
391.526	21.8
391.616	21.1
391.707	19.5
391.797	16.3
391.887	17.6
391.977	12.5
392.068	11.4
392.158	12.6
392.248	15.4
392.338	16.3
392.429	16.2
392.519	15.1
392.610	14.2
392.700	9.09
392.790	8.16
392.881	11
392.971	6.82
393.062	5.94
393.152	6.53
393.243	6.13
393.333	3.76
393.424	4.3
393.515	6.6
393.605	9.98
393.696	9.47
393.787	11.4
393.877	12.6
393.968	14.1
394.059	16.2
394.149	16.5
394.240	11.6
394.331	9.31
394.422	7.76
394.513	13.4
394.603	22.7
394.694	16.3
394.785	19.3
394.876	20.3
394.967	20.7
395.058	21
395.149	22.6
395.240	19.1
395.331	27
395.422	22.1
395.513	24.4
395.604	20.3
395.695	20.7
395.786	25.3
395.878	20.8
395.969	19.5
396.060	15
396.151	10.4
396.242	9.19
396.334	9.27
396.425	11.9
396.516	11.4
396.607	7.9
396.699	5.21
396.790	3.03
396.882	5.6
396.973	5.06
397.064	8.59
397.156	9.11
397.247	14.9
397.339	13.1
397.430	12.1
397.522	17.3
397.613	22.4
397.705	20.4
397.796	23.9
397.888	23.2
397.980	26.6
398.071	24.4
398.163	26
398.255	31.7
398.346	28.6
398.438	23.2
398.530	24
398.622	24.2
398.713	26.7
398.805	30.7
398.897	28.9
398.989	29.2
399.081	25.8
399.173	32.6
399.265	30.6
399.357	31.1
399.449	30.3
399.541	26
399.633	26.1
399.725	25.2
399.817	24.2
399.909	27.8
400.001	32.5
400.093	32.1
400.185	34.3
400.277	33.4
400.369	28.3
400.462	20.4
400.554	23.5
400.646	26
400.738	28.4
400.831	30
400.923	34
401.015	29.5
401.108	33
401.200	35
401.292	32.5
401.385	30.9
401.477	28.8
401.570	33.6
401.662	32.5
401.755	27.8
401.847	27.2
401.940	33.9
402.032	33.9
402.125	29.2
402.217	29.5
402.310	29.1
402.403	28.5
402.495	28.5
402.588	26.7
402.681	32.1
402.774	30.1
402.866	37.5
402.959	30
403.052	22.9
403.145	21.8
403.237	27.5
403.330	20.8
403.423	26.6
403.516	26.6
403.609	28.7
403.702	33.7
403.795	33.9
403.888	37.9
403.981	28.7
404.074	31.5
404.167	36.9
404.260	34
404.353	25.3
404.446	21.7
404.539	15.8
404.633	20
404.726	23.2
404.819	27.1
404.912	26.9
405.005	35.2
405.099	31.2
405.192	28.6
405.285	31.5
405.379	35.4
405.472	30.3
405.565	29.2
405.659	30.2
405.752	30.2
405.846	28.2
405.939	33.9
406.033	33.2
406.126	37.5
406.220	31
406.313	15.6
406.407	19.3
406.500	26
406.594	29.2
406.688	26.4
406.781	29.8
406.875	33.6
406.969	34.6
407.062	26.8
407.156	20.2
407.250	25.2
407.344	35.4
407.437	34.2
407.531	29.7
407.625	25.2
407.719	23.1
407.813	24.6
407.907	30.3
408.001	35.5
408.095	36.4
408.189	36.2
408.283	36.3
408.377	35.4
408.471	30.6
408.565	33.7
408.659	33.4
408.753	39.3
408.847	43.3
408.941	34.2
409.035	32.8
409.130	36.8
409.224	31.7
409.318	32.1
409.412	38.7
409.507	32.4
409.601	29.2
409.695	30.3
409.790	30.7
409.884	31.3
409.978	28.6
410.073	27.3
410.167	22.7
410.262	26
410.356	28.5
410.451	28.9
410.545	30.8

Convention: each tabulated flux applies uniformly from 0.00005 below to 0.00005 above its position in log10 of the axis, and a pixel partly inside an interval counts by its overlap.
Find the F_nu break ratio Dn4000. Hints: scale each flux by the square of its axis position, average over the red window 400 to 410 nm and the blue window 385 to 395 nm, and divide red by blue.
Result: 2.08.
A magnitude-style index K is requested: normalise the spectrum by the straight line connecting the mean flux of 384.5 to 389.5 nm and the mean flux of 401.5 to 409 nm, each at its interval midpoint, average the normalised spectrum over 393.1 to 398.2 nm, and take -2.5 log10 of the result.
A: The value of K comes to 0.45 mag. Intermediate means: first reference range 15.7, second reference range 29.9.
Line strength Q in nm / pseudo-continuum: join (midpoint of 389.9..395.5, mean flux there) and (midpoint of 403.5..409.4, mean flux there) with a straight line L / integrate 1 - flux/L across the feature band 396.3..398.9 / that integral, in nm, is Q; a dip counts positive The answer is 0.46 nm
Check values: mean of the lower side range 16.2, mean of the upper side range 30.5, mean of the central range 17.8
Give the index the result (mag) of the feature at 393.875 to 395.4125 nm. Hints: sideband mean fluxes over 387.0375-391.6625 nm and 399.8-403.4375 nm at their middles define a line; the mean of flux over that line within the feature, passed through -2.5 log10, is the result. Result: 0.31 mag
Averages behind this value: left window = 18.2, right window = 29.4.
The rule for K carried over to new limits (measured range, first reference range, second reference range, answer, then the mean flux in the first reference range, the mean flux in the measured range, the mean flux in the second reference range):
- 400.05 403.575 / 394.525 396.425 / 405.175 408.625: -0.17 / 19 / 29.4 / 30.1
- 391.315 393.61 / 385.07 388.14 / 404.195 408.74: 0.41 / 14.5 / 12.8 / 29.4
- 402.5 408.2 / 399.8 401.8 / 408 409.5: 0.14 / 30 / 29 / 35.3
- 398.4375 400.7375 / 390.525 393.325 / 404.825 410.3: -0.19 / 16.5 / 28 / 30.8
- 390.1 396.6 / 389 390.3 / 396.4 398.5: 0.14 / 20.1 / 16.1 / 16.4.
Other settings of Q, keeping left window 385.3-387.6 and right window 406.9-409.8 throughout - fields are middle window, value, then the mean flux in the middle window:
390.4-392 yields -0.28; 21.3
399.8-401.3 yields -0.23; 29.8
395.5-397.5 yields 0.86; 12.7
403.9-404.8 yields 0.07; 26.8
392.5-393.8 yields 0.75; 8.36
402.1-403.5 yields -0.02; 28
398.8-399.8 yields -0.15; 28.5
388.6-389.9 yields -0.14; 18.4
